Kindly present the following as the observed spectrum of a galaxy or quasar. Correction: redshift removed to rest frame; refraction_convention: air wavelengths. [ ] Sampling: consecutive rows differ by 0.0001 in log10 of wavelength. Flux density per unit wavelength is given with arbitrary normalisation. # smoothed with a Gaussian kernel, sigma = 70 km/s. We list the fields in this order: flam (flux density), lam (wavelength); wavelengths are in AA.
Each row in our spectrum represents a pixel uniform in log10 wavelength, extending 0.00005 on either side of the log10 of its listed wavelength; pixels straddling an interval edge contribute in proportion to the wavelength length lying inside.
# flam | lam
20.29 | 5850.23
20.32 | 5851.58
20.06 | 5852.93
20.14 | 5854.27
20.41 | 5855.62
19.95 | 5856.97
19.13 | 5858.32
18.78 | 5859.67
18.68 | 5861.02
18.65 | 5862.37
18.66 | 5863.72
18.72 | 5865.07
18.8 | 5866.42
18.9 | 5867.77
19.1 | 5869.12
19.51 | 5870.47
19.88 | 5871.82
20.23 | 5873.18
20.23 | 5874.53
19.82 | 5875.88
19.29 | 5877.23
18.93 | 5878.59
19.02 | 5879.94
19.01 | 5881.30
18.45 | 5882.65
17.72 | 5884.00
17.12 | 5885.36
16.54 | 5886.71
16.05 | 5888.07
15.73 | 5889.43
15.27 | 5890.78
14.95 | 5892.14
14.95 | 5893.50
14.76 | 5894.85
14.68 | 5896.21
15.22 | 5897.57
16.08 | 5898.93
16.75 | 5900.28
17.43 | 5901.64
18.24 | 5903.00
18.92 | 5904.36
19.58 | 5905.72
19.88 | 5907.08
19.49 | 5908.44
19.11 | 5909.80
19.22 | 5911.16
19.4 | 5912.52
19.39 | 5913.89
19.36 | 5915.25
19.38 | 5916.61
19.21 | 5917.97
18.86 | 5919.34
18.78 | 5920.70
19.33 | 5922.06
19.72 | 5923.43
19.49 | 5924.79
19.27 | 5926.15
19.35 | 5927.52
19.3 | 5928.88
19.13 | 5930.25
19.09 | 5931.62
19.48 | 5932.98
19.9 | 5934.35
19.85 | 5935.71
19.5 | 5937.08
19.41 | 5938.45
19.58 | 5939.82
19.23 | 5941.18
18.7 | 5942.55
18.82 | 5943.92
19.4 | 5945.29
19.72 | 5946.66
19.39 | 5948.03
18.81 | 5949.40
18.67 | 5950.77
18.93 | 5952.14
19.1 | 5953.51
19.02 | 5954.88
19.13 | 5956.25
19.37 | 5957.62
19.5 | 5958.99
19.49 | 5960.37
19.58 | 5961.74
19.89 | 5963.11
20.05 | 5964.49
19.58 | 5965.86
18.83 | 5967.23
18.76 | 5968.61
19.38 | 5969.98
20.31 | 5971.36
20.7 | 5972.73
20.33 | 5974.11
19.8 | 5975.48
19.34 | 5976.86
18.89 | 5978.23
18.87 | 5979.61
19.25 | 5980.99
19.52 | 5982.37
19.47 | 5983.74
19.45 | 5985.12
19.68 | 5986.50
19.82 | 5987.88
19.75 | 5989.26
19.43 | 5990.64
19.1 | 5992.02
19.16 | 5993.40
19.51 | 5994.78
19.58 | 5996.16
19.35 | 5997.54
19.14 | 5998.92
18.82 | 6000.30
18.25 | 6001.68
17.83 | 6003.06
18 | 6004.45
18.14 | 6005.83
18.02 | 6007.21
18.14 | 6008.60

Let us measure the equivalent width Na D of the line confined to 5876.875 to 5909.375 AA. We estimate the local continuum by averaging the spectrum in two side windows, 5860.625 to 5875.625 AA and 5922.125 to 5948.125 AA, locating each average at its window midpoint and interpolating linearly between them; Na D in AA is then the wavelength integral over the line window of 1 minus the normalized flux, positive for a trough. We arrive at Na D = 3.5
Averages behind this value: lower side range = 19.2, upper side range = 19.4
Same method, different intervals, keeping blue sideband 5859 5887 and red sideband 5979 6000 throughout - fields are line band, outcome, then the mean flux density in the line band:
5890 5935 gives 1.89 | 18.3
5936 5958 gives 0.03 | 19.2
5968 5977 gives -0.24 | 19.8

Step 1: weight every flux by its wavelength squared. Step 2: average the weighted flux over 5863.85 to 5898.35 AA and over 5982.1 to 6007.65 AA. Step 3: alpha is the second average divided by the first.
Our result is 1.1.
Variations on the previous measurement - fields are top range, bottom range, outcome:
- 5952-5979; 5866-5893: 1.10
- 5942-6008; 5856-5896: 1.10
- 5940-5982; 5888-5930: 1.09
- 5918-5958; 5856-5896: 1.08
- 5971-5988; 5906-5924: 1.04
